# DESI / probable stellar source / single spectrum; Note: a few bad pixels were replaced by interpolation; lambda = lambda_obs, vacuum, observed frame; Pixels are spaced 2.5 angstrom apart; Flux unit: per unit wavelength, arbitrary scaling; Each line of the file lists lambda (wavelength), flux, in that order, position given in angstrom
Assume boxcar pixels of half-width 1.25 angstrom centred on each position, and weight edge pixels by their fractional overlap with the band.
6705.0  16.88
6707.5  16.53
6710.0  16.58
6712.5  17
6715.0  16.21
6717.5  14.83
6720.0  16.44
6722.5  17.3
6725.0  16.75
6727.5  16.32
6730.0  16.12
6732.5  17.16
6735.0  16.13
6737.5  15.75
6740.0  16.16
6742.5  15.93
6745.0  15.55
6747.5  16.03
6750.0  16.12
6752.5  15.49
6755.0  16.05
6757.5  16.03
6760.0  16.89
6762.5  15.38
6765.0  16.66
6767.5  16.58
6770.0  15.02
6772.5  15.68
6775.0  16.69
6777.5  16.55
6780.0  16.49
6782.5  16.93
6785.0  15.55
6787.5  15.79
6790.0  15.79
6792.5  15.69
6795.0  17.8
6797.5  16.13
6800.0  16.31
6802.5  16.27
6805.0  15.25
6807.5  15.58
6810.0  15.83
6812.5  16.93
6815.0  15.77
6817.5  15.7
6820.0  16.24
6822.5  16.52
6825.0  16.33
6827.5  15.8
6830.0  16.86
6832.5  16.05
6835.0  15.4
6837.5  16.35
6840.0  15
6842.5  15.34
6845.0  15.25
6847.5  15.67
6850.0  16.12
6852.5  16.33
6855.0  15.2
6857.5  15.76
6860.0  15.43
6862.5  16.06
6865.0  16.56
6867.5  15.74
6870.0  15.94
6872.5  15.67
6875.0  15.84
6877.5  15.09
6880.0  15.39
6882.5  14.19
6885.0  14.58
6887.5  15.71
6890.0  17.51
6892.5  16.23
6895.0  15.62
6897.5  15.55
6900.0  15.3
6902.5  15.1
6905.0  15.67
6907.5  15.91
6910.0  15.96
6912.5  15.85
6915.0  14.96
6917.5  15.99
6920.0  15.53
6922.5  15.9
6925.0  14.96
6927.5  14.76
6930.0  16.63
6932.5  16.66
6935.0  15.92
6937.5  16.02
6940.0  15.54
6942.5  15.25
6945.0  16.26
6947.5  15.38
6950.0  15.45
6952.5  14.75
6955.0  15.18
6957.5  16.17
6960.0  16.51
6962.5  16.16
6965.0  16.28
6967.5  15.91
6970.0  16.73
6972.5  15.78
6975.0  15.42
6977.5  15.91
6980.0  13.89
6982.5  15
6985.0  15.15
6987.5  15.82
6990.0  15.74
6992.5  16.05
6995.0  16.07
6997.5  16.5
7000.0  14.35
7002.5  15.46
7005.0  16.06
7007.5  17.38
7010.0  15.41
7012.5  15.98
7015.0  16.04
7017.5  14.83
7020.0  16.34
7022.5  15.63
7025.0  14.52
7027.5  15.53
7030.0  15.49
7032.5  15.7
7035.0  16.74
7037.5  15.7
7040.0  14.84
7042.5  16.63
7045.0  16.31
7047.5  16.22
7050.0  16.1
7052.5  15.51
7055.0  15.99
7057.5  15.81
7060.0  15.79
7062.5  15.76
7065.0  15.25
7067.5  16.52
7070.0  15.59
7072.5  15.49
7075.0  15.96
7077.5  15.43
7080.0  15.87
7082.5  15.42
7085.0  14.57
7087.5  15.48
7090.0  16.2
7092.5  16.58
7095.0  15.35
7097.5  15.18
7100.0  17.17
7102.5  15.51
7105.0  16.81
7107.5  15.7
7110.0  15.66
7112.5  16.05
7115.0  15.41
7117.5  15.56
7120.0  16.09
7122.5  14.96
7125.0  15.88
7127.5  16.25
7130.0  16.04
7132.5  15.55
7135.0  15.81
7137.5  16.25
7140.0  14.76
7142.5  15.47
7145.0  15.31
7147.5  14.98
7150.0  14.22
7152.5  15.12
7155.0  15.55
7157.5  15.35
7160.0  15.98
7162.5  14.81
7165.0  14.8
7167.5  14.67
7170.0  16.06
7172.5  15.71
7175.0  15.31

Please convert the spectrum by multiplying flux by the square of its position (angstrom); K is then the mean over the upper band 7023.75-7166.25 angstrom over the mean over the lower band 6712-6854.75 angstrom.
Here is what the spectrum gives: 1.1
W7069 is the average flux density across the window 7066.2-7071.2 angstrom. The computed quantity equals 16.1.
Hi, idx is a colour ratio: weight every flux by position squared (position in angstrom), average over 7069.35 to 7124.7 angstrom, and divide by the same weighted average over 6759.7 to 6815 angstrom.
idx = 1.1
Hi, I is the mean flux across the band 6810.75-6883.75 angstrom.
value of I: 15.8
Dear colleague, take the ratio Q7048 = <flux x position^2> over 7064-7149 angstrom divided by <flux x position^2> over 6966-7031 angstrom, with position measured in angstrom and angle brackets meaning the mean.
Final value 1.03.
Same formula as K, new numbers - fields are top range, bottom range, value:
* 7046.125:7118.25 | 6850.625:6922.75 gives 1.07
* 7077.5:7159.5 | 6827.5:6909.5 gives 1.07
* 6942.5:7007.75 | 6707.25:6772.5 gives 1.04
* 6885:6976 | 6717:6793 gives 1.03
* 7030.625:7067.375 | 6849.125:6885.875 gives 1.07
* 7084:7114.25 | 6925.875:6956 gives 1.06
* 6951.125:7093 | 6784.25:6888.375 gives 1.05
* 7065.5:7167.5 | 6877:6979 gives 1.05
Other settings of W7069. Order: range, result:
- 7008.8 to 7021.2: 15.7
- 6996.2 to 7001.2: 15.4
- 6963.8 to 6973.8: 16.2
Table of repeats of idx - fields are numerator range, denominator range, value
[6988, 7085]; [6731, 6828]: 1.05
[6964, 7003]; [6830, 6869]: 1.03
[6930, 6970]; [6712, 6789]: 1.04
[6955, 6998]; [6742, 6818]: 1.04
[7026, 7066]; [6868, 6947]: 1.05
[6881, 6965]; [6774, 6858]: 1.01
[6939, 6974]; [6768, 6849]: 1.03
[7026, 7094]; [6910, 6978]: 1.03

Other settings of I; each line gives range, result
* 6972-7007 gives 15.5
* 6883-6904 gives 15.6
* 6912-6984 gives 15.7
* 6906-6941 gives 15.8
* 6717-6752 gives 16.2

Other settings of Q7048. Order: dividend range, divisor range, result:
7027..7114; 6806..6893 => 1.07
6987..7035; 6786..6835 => 1.04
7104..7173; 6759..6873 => 1.06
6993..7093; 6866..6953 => 1.05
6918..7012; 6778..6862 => 1.03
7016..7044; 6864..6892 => 1.04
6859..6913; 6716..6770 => 1.01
